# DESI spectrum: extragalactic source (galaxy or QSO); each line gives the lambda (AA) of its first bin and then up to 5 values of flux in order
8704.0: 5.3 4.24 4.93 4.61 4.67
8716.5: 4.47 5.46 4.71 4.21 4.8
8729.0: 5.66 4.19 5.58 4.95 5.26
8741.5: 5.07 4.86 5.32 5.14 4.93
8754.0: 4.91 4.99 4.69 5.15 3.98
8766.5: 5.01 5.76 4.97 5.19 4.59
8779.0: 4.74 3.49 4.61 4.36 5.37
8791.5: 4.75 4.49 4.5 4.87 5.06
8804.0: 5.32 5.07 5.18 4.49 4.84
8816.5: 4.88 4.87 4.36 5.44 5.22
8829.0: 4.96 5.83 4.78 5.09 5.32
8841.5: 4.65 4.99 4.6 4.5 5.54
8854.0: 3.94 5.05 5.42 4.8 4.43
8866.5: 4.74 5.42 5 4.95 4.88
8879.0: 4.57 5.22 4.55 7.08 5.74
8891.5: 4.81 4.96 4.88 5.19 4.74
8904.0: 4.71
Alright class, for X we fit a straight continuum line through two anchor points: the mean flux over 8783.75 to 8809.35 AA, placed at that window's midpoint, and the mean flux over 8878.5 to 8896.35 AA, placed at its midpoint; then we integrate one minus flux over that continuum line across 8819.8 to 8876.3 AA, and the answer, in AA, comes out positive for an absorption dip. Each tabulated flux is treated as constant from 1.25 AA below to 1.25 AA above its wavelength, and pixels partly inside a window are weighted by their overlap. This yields 1.63 AA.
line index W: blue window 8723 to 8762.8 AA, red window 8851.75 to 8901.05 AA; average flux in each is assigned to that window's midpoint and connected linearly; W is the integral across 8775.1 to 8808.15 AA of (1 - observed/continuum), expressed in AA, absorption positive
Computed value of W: 1.9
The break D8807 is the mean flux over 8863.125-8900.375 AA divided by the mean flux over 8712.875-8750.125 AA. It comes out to 1.0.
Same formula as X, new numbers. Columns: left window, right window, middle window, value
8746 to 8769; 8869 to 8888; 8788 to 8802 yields 0.6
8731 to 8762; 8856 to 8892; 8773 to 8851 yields 3.3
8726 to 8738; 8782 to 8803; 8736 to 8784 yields 0.1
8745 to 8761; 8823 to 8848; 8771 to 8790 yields 1.4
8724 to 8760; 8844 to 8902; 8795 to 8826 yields 0.6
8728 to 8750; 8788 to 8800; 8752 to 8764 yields 0.4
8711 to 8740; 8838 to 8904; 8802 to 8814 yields -0.1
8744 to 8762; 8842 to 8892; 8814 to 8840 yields -0.3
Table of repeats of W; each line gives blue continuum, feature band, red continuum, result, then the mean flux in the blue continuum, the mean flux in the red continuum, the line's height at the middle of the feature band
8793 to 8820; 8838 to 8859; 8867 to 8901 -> 0.72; 4.87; 5.15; 5.03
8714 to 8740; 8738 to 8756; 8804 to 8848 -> -0.50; 4.91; 4.98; 4.93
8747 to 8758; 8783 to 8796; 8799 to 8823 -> 0.62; 5.01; 4.9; 4.94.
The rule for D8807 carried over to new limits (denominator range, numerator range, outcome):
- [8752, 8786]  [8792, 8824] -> 1.02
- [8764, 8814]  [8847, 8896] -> 1.04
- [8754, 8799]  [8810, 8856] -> 1.03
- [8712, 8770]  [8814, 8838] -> 1.02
